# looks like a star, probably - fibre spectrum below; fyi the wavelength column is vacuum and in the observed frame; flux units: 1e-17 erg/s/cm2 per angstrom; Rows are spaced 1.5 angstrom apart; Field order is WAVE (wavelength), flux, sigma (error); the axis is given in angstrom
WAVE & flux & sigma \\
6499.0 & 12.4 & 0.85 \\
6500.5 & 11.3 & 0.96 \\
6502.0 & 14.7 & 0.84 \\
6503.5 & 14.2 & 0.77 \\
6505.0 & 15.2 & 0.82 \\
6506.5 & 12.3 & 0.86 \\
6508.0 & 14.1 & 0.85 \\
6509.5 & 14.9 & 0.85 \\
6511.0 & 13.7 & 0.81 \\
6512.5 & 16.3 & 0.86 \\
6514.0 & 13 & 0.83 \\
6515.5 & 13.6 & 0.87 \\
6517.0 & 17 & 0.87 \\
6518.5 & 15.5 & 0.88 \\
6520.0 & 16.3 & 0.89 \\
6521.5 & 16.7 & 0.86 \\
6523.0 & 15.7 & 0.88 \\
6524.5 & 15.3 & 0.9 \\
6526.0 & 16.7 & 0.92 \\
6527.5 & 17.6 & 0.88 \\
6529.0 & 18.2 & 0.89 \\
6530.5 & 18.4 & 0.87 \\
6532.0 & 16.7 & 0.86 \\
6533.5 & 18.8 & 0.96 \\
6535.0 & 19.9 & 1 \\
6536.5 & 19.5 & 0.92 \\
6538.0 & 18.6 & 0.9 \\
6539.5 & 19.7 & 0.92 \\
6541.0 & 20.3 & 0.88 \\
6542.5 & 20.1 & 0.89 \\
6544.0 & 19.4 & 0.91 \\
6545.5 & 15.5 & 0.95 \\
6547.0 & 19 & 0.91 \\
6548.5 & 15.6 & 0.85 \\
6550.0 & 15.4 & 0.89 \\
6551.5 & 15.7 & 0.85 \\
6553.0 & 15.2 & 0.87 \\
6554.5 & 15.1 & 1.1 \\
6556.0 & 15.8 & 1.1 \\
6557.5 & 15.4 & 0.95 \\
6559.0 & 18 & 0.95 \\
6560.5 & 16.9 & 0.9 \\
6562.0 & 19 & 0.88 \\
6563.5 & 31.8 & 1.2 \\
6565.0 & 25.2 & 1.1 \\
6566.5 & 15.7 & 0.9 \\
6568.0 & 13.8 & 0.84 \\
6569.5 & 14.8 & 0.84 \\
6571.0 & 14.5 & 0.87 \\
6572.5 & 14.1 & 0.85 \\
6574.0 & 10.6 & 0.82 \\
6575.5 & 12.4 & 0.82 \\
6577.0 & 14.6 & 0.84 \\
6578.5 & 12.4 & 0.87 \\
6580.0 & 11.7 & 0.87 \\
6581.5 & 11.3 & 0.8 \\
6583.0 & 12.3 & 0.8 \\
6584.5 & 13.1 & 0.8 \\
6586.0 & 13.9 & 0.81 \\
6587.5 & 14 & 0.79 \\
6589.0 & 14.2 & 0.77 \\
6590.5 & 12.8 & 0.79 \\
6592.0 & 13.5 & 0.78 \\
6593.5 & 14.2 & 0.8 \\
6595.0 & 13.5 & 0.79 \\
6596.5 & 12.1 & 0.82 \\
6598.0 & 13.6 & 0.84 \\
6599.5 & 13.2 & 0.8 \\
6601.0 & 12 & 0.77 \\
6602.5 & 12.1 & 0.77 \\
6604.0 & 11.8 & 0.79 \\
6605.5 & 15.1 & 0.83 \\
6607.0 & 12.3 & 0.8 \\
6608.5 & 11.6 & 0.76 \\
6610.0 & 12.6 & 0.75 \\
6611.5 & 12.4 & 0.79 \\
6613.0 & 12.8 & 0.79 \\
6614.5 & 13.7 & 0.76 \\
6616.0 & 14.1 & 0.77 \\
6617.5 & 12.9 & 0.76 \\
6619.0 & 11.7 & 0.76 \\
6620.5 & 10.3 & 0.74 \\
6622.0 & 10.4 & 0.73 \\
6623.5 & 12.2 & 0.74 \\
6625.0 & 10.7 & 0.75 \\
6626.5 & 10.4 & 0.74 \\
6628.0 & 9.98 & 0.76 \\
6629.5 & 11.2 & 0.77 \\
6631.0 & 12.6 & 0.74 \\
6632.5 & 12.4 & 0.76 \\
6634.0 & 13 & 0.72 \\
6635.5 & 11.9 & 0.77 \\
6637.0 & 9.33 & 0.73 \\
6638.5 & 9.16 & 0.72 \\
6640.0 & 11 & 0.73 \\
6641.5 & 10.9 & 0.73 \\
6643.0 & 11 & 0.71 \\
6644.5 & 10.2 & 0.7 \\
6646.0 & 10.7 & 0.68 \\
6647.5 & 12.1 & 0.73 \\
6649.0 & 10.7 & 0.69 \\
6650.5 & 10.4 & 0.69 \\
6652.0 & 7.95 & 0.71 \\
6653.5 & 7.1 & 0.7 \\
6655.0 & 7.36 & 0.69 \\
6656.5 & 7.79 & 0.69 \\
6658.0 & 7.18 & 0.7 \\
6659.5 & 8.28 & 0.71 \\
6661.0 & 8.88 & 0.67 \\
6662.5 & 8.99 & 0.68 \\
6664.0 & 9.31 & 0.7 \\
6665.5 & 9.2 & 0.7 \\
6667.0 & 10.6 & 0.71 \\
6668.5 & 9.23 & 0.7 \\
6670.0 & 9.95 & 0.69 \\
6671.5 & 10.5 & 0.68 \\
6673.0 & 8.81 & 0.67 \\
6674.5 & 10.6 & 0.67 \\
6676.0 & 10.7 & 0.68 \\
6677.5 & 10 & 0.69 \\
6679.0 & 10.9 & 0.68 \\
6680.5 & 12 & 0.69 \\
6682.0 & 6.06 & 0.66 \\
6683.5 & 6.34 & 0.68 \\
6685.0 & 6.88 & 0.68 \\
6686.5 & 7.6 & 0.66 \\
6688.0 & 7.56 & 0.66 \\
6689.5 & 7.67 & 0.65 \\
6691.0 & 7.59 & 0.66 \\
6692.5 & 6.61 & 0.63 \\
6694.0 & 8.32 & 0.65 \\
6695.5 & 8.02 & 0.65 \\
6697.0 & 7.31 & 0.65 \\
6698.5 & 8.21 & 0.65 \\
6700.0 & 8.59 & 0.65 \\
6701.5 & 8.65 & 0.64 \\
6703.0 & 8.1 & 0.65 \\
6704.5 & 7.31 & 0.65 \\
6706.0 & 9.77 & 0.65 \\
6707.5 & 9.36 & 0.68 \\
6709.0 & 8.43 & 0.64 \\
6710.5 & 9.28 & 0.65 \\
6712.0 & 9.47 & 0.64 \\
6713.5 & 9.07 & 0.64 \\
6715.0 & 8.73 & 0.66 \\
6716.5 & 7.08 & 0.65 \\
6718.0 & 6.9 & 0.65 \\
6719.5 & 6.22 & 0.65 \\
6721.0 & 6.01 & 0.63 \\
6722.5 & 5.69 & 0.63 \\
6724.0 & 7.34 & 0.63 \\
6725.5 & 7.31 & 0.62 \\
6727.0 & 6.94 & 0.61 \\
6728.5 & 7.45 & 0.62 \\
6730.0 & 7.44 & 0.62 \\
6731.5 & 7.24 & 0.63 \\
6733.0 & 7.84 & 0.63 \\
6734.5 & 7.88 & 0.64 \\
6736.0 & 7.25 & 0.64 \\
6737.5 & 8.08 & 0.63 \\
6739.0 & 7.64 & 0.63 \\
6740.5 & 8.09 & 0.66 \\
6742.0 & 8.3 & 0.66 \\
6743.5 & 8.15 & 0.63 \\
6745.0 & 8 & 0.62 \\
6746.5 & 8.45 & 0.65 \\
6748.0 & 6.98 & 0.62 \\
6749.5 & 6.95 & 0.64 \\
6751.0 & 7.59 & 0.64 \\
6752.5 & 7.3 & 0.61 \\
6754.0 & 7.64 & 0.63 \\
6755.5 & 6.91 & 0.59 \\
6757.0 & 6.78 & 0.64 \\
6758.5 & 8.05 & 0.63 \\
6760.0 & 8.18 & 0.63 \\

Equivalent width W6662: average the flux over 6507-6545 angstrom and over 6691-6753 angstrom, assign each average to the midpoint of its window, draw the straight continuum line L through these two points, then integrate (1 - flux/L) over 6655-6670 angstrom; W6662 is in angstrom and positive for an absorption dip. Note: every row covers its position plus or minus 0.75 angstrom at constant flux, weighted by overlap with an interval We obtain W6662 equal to 2.48 angstrom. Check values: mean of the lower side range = 17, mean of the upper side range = 7.79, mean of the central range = 8.81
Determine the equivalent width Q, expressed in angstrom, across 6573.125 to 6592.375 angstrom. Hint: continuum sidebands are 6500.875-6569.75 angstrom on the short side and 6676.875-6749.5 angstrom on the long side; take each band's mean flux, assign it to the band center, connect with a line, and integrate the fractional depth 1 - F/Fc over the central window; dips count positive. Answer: 2.24 angstrom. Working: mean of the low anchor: 16.9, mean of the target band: 12.8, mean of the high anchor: 7.91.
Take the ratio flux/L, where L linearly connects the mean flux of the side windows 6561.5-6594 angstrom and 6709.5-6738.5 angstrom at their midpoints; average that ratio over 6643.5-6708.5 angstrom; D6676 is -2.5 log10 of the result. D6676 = 0.13 mag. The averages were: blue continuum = 15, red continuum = 7.55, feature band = 8.83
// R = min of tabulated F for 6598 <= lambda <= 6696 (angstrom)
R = 6.06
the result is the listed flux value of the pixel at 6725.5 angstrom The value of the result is 7.31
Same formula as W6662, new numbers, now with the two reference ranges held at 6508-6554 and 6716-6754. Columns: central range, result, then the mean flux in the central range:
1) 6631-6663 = 4.5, 9.9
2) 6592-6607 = 0.7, 13.1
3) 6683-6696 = 2.8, 7.41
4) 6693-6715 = 0.6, 8.55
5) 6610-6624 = 0.6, 12.3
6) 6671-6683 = 0.3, 9.86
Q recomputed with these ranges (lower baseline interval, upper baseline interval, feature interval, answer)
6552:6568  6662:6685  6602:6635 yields 4.15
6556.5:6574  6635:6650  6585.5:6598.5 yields 1.51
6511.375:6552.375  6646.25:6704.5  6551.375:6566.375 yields -3.17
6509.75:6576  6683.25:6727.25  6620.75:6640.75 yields 1.51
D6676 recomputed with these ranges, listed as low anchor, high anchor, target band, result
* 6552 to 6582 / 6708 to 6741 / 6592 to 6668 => 0.14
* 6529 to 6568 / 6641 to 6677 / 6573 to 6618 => 0.13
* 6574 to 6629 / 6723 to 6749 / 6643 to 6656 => 0.13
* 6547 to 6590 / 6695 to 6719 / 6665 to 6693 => 0.11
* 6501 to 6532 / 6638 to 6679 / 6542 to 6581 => -0.20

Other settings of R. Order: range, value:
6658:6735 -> 5.69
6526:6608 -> 10.6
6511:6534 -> 13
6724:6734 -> 6.94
